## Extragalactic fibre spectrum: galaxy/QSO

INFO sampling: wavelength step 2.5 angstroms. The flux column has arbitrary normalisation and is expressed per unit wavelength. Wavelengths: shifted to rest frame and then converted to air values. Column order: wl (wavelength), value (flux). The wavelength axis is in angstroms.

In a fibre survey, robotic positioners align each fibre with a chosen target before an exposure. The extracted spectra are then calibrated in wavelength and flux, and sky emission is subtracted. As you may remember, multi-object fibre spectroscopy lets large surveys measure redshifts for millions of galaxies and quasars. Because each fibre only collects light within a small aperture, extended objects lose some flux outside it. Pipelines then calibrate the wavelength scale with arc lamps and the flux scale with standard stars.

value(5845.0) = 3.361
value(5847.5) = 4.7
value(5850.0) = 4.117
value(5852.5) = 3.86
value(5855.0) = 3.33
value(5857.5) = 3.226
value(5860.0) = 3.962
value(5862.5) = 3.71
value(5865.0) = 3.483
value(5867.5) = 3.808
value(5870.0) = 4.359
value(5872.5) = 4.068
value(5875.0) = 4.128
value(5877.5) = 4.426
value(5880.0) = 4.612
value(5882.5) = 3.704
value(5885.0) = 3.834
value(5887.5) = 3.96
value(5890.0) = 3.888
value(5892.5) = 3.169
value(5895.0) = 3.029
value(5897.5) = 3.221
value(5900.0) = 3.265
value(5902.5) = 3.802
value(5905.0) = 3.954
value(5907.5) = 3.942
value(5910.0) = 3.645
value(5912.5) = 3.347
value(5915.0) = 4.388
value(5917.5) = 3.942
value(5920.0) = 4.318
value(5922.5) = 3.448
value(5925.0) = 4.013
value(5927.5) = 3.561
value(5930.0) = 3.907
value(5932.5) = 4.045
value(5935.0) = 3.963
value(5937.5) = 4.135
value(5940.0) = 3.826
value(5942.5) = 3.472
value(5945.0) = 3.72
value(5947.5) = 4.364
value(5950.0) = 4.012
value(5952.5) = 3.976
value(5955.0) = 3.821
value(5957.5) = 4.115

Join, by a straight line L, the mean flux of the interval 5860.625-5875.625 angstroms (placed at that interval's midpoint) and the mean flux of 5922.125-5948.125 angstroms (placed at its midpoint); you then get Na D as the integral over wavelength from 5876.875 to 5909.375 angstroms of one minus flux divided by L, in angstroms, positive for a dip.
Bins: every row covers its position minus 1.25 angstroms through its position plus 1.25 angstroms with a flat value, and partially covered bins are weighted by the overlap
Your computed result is 1.3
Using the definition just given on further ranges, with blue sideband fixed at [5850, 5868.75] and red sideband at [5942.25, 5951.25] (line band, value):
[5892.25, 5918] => 1.3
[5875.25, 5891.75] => -1.4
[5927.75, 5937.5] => -0.1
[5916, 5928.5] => 0.0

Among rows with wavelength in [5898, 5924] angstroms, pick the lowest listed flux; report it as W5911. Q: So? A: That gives 3.265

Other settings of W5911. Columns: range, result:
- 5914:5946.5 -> 3.448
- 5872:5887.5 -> 3.704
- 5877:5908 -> 3.029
